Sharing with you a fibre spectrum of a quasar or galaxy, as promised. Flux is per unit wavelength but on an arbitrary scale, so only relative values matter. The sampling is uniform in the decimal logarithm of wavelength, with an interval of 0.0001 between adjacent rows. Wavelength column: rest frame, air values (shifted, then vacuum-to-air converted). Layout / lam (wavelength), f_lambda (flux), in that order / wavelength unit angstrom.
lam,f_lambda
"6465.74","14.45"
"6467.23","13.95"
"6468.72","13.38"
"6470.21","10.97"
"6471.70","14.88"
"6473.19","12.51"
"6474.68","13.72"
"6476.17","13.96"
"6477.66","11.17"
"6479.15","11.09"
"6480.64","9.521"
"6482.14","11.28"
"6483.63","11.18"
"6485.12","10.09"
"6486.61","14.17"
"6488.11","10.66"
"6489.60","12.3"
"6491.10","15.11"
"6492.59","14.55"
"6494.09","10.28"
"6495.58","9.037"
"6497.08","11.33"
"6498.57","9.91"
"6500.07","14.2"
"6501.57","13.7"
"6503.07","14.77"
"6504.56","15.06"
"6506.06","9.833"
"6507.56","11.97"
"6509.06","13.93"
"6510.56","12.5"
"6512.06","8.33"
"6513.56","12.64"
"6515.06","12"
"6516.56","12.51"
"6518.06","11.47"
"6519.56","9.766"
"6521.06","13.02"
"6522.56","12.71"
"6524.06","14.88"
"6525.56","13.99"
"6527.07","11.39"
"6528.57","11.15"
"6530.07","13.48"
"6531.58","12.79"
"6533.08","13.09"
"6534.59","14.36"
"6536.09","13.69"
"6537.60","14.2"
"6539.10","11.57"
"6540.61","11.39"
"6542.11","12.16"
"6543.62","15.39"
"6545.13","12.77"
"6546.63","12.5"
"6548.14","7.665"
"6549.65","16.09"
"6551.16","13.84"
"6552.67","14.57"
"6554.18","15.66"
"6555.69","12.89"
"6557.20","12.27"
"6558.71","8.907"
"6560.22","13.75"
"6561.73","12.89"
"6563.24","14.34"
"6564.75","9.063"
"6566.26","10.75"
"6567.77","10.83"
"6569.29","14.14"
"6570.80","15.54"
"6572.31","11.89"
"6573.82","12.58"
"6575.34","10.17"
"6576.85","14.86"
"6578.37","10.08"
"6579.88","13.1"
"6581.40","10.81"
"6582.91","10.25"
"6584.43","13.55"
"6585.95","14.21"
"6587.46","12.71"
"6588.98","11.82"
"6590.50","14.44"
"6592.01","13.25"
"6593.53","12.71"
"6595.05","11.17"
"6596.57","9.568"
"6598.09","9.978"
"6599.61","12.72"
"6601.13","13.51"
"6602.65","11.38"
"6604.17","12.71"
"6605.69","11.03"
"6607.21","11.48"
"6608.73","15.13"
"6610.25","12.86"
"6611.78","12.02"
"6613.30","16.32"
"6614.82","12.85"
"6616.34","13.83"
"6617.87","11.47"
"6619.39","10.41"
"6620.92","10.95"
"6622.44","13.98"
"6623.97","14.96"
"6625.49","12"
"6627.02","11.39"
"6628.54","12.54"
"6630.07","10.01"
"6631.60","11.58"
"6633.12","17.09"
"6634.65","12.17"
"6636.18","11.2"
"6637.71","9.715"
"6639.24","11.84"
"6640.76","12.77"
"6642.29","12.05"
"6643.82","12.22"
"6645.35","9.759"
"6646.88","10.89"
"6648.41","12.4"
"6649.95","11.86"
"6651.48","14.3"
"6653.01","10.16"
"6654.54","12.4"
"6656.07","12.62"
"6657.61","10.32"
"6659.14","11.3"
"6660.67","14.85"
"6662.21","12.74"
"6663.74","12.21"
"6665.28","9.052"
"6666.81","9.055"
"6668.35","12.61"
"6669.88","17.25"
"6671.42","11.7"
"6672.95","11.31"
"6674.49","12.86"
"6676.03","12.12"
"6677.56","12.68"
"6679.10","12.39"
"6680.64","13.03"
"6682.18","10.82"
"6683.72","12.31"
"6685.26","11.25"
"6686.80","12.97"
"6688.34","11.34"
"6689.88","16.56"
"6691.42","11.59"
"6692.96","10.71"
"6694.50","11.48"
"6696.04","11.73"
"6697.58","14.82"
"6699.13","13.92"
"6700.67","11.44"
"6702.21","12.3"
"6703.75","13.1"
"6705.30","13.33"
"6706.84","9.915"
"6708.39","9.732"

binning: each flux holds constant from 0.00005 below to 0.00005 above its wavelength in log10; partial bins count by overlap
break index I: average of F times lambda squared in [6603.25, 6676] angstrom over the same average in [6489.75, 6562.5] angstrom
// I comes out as 1.00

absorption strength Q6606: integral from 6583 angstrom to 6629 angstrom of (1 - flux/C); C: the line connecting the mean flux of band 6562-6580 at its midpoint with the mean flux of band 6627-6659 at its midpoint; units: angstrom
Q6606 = -1.7 angstrom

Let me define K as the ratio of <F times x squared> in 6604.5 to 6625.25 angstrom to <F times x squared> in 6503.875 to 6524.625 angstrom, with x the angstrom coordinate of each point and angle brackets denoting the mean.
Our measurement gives 1.1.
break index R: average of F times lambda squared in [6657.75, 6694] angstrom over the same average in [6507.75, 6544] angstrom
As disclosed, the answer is 1.0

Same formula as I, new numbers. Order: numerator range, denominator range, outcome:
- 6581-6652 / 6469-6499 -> 1.07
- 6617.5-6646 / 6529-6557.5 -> 0.94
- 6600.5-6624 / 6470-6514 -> 1.09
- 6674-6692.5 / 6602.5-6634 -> 1.00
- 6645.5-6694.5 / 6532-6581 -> 0.99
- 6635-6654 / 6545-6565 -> 0.94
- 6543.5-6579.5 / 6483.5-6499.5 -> 1.10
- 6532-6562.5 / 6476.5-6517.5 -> 1.10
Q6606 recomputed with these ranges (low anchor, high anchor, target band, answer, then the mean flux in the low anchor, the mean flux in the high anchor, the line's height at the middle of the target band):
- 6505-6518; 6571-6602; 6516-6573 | -3.6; 11.8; 12.2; 12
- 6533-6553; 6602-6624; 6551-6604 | 2.0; 13.1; 12.7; 12.9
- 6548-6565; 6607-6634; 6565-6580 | 0.8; 12.9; 12.9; 12.9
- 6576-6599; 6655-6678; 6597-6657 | -0.4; 12.2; 12.2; 12.2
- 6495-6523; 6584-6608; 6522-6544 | -1.7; 12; 12.3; 12.1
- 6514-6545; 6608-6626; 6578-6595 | 0.7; 12.8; 13.1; 13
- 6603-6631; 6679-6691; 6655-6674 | 0.7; 12.5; 12.6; 12.6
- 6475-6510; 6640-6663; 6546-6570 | -0.8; 12.2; 12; 12.1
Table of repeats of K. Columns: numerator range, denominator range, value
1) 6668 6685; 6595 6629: 1.04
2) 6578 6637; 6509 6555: 1.00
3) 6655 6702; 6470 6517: 1.07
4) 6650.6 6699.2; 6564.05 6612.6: 1.03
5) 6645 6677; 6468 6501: 1.05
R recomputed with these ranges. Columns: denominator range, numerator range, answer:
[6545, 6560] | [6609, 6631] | 1.01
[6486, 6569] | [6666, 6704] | 1.04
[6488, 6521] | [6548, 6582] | 1.05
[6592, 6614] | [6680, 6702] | 1.03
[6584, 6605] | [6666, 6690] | 1.03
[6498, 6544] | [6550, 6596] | 1.01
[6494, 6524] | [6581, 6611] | 1.05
